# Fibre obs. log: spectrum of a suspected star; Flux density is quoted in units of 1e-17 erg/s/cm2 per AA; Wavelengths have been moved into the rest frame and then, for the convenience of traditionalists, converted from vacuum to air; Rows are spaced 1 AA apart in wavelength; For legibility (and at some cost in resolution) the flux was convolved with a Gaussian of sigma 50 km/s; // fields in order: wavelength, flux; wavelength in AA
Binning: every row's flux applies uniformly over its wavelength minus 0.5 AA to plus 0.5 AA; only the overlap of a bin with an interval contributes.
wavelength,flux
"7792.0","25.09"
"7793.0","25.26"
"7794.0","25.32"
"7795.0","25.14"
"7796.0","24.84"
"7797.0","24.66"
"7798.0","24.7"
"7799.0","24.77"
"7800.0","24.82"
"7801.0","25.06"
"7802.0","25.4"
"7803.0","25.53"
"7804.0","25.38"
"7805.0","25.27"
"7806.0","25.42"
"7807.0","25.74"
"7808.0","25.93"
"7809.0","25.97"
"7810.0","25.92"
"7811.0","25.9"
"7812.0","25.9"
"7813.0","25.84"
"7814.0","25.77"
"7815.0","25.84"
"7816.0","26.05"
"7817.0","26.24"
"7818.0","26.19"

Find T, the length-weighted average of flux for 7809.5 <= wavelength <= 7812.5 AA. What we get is 25.9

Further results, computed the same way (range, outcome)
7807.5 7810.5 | 25.9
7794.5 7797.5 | 24.9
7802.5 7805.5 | 25.4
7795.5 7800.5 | 24.8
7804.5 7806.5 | 25.3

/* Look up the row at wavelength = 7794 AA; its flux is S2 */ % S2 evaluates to 25.32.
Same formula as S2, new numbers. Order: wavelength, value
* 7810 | 25.92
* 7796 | 24.84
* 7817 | 26.24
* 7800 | 24.82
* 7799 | 24.77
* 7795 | 25.14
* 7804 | 25.38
